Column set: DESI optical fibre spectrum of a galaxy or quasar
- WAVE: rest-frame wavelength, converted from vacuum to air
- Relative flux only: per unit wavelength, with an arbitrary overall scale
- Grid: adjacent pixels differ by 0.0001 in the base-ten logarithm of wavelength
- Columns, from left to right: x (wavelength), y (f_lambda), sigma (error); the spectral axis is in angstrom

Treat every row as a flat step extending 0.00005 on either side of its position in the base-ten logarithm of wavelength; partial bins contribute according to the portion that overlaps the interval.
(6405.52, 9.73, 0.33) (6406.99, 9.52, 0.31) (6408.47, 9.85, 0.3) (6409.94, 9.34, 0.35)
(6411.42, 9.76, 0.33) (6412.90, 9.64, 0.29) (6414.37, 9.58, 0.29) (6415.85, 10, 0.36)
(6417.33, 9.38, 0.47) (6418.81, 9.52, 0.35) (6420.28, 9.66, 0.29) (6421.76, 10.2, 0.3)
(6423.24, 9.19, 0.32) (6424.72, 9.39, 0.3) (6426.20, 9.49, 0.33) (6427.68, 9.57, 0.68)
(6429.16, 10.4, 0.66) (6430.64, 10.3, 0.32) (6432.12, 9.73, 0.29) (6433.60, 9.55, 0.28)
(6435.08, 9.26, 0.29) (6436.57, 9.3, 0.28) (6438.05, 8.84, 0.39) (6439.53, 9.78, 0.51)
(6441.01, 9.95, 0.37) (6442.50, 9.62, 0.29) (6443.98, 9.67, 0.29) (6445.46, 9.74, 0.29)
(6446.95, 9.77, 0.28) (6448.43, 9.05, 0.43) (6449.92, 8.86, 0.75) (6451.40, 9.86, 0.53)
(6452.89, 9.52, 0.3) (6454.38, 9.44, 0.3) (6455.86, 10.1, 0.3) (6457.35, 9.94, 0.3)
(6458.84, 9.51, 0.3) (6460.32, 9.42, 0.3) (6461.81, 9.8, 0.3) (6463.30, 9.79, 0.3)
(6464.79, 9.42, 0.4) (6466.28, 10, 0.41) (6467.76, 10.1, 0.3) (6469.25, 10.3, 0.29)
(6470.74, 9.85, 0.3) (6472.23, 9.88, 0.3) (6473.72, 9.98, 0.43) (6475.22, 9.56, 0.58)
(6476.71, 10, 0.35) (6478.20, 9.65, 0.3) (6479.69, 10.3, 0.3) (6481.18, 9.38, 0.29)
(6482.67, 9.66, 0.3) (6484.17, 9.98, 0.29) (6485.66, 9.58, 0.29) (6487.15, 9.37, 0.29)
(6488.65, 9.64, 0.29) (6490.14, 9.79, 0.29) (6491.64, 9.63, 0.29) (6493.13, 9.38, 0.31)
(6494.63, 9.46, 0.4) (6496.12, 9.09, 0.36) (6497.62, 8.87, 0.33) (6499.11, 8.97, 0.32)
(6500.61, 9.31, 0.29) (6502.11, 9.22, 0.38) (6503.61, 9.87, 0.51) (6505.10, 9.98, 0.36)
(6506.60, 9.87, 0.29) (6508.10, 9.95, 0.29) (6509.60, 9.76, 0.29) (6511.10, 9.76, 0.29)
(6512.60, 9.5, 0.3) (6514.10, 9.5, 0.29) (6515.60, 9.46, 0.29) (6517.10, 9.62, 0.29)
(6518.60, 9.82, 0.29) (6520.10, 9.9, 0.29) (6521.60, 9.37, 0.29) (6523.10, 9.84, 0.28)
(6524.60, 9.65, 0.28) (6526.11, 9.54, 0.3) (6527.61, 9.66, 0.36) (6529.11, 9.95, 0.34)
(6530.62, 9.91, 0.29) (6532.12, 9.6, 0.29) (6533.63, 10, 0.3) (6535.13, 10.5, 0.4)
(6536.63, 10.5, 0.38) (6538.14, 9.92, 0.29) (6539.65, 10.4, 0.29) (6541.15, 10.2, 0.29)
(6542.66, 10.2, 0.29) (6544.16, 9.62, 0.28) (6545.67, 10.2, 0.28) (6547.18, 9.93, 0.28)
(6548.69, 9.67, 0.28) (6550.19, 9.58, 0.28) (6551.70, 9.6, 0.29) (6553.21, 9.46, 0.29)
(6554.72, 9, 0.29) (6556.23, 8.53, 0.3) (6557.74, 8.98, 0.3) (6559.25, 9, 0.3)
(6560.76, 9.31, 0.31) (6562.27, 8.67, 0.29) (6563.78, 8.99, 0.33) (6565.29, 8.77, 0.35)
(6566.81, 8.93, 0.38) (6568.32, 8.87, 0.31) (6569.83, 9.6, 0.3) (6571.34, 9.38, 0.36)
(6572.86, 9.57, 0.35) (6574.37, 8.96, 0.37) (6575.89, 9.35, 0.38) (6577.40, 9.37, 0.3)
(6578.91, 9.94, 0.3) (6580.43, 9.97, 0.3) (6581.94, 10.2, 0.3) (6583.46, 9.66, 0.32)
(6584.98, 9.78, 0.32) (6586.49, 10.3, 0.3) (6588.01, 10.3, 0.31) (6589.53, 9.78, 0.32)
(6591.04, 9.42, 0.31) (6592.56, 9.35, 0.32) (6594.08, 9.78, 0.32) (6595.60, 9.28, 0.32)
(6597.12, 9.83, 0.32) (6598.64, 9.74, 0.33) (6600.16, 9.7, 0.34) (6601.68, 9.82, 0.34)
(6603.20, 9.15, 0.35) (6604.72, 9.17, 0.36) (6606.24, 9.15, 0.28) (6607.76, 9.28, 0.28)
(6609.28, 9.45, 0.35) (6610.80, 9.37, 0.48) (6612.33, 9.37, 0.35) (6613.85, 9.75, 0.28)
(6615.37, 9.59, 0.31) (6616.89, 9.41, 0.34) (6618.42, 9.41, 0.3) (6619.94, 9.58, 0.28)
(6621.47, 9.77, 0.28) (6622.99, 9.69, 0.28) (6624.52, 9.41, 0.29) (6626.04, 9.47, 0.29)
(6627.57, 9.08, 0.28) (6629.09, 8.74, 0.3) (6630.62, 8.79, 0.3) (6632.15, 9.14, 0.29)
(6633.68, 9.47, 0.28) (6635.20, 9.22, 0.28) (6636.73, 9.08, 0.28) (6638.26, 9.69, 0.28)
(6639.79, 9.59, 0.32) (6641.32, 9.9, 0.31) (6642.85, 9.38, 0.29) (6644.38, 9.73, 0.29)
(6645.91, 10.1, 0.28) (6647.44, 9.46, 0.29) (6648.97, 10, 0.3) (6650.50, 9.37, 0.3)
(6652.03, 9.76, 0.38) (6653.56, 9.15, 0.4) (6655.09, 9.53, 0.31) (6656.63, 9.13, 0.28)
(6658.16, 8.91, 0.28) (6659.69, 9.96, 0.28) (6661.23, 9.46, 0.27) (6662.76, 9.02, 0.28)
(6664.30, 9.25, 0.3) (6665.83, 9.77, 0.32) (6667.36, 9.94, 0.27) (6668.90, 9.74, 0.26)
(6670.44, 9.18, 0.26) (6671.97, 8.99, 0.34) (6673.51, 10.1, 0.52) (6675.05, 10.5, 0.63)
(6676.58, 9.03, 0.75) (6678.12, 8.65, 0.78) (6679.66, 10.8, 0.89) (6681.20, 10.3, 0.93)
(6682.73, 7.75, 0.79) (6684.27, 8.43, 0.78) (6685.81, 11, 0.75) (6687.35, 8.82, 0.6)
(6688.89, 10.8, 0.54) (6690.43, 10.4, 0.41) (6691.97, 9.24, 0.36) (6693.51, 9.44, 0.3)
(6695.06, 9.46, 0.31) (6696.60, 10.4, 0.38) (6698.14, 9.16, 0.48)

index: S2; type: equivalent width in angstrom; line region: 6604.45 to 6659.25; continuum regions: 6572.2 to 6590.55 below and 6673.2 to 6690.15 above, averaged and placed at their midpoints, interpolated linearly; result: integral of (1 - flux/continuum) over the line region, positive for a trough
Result 1.6 angstrom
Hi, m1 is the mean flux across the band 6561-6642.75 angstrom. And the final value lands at 9.45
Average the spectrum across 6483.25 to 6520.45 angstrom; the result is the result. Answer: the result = 9.57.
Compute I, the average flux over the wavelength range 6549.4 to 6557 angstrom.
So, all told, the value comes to 9.24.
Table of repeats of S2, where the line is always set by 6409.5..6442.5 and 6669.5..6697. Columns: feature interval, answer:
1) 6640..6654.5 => -0.04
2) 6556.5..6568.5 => 0.87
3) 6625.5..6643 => 0.60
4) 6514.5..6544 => -0.81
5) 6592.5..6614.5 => 0.32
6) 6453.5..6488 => -0.55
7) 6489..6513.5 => 0.25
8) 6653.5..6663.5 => 0.31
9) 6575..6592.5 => -0.32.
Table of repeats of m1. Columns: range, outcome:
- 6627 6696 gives 9.5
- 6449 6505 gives 9.64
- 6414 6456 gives 9.6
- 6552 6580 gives 9.16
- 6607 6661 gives 9.45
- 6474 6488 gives 9.72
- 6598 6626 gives 9.49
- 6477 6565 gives 9.62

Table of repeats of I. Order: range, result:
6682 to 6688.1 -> 9.01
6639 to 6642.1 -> 9.73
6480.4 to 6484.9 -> 9.67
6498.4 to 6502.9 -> 9.16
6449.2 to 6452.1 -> 9.37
